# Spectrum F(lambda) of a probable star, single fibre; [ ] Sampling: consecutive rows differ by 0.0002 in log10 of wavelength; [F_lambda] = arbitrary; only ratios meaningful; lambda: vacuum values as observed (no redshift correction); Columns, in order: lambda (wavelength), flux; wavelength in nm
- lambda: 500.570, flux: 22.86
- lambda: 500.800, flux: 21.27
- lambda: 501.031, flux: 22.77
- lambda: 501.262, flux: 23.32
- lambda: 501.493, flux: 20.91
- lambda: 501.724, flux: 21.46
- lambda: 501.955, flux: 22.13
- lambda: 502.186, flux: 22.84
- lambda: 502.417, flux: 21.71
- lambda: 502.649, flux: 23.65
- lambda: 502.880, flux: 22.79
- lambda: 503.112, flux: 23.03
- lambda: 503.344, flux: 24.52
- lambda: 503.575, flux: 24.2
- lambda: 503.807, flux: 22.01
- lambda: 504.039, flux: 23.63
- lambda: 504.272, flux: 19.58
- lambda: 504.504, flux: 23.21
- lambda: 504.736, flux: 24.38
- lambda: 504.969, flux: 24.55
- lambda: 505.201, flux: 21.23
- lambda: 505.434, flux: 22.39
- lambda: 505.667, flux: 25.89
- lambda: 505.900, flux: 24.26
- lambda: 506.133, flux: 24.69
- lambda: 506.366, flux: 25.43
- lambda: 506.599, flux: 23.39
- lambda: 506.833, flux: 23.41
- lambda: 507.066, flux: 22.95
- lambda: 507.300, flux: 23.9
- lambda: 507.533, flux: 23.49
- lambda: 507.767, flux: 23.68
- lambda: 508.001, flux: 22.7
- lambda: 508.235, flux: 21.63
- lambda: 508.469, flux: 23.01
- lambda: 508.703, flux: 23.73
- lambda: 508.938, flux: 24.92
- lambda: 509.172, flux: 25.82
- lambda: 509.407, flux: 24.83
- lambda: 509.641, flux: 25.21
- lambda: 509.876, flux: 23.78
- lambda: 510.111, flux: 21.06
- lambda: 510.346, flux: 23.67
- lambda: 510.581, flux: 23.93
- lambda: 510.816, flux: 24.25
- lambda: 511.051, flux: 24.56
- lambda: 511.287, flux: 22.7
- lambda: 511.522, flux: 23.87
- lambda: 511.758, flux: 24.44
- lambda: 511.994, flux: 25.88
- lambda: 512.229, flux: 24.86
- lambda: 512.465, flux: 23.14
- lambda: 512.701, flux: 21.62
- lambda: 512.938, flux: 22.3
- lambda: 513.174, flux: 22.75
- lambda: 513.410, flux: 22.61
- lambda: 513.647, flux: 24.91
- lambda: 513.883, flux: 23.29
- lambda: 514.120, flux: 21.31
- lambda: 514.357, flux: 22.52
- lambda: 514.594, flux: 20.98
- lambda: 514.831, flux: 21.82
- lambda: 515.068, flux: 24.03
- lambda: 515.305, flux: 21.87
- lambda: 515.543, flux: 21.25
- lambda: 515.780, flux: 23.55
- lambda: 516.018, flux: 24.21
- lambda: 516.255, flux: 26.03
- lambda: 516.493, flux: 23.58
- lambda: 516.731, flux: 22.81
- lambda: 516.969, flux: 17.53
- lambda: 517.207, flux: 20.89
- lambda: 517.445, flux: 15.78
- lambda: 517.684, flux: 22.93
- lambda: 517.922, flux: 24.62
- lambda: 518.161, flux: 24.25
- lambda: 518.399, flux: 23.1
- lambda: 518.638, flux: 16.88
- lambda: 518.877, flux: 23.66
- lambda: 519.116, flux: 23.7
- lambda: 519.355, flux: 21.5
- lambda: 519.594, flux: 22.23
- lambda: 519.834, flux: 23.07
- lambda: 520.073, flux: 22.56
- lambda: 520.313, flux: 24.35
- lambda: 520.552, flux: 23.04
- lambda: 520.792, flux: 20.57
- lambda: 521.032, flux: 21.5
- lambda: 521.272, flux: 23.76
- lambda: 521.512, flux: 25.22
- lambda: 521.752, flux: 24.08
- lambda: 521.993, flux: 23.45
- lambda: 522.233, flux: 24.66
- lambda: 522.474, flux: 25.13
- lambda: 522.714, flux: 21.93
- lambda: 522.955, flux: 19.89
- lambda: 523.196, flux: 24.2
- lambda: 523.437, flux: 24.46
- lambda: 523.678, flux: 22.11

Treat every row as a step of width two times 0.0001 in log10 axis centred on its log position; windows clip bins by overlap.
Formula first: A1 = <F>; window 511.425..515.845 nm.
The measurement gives 23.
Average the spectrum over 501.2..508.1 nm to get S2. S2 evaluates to 23.2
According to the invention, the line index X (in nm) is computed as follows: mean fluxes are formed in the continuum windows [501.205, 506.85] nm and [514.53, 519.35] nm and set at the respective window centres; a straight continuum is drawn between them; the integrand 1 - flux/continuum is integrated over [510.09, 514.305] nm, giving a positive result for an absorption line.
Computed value -0.17 nm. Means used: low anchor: 23.1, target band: 23.4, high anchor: 22.2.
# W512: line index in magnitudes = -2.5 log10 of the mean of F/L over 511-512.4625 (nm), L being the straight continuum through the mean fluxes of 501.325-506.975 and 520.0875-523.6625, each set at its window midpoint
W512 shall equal -0.050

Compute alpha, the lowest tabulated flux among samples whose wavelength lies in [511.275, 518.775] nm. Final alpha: 15.78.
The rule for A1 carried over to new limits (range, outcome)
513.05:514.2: 23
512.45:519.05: 22.3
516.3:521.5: 22.1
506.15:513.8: 23.7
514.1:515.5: 22.1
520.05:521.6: 23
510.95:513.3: 23.6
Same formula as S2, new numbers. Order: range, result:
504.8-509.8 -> 23.9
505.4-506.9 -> 24.3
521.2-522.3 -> 24.2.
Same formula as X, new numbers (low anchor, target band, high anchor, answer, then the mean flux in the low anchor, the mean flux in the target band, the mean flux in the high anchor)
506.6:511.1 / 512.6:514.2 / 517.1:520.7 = 0.02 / 23.7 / 22.7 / 22.2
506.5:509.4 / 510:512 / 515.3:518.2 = -0.05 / 23.6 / 23.7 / 22.2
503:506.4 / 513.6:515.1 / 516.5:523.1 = 0.02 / 23.5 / 22.5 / 22.4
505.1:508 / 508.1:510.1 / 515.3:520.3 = -0.05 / 23.7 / 23.9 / 22.2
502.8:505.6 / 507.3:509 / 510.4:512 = 0.02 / 23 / 23.3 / 24.1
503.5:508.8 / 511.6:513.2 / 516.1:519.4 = -0.07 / 23.4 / 23.6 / 22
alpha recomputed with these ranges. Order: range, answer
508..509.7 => 21.63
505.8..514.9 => 20.98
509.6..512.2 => 21.06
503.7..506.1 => 19.58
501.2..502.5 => 20.91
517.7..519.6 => 16.88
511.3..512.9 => 21.62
